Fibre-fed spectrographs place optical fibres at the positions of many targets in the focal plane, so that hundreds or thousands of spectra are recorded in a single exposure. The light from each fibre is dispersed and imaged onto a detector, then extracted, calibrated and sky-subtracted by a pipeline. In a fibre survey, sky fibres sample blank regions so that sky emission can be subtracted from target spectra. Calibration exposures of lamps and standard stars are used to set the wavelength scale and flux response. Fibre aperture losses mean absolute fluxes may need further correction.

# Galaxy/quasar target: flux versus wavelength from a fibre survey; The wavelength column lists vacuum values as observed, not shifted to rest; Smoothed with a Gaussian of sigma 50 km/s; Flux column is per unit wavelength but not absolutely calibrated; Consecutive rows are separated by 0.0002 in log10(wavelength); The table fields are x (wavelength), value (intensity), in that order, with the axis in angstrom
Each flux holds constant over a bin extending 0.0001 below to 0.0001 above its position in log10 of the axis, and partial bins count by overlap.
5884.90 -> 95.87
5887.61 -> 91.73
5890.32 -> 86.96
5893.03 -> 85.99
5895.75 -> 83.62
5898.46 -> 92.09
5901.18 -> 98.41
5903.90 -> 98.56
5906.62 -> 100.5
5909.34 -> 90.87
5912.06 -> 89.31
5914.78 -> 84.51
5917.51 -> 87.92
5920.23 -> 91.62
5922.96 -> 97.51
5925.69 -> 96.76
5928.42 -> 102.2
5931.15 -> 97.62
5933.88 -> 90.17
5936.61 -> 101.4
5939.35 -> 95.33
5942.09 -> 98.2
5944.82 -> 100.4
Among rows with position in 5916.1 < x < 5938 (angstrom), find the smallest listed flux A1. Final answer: 87.92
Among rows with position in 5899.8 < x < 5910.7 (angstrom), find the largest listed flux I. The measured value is 100.5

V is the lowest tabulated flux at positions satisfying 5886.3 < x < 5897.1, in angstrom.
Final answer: 83.62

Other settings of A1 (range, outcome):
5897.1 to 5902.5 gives 92.09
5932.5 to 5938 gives 90.17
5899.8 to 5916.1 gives 84.51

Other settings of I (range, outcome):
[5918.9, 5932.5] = 102.2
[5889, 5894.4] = 86.96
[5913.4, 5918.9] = 87.92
